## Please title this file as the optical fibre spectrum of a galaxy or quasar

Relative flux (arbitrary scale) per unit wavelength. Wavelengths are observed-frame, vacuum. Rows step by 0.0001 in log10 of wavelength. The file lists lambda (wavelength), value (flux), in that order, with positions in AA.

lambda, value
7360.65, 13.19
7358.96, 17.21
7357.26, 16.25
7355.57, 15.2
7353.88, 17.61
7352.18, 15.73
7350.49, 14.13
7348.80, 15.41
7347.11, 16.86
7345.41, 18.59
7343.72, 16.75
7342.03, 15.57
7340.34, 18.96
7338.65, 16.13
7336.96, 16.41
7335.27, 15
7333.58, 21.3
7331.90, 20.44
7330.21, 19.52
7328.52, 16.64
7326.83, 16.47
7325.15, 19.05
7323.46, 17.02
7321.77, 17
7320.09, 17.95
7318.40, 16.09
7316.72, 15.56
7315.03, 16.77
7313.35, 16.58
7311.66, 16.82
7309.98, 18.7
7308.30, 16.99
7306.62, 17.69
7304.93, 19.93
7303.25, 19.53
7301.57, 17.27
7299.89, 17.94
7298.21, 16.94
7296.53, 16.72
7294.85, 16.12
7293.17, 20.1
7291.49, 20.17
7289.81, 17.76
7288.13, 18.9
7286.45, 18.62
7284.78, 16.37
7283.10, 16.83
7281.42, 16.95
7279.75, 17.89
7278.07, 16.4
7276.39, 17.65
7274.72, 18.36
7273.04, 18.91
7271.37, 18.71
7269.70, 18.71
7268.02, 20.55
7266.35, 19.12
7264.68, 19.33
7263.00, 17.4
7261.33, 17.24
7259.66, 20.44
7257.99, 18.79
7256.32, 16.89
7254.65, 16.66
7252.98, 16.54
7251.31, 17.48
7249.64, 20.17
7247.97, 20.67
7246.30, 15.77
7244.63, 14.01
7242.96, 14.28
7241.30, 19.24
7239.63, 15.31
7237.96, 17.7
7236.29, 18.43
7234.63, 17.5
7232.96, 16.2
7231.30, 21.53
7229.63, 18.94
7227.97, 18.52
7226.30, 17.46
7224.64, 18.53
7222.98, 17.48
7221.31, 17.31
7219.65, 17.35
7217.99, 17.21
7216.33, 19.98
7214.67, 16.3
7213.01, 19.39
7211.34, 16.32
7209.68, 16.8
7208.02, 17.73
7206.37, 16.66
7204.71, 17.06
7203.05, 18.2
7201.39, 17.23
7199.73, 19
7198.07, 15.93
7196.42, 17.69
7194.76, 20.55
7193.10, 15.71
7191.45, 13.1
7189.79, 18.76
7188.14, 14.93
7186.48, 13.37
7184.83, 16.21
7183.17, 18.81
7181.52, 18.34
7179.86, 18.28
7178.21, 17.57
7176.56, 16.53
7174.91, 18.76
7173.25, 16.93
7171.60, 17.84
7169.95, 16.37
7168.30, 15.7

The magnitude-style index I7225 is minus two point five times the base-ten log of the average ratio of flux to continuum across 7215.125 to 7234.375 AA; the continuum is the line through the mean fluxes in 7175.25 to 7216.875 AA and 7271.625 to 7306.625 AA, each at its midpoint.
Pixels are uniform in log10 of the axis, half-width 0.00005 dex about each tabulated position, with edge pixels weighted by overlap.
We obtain -0.04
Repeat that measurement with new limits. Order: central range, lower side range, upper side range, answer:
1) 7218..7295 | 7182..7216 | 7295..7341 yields -0.040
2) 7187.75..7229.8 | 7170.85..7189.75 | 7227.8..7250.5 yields -0.004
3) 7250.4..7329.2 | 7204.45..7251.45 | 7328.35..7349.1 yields -0.012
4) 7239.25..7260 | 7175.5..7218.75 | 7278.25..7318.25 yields 0.004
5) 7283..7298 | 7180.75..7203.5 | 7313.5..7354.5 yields -0.056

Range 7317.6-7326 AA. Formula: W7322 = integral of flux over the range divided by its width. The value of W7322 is 17.4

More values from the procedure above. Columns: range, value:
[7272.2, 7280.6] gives 17.8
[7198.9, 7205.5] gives 17.9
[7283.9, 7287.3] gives 17.5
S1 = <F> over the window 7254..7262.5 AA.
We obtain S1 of 18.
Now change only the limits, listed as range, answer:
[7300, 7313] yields 18.1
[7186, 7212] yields 16.9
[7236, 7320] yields 17.8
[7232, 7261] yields 17.4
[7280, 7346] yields 17.6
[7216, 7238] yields 18.1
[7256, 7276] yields 18.7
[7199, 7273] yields 17.9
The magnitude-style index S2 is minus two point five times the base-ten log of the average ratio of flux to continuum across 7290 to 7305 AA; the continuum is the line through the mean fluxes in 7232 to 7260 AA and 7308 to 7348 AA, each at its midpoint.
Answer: -0.05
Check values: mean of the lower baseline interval 17.4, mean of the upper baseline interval 17.4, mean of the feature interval 18.2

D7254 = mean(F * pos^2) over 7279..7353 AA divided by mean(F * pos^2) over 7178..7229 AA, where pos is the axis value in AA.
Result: 1.04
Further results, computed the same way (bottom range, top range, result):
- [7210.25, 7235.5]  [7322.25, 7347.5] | 1.01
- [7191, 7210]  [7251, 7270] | 1.08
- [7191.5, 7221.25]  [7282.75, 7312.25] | 1.06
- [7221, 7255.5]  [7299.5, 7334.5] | 1.04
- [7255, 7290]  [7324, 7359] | 0.96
